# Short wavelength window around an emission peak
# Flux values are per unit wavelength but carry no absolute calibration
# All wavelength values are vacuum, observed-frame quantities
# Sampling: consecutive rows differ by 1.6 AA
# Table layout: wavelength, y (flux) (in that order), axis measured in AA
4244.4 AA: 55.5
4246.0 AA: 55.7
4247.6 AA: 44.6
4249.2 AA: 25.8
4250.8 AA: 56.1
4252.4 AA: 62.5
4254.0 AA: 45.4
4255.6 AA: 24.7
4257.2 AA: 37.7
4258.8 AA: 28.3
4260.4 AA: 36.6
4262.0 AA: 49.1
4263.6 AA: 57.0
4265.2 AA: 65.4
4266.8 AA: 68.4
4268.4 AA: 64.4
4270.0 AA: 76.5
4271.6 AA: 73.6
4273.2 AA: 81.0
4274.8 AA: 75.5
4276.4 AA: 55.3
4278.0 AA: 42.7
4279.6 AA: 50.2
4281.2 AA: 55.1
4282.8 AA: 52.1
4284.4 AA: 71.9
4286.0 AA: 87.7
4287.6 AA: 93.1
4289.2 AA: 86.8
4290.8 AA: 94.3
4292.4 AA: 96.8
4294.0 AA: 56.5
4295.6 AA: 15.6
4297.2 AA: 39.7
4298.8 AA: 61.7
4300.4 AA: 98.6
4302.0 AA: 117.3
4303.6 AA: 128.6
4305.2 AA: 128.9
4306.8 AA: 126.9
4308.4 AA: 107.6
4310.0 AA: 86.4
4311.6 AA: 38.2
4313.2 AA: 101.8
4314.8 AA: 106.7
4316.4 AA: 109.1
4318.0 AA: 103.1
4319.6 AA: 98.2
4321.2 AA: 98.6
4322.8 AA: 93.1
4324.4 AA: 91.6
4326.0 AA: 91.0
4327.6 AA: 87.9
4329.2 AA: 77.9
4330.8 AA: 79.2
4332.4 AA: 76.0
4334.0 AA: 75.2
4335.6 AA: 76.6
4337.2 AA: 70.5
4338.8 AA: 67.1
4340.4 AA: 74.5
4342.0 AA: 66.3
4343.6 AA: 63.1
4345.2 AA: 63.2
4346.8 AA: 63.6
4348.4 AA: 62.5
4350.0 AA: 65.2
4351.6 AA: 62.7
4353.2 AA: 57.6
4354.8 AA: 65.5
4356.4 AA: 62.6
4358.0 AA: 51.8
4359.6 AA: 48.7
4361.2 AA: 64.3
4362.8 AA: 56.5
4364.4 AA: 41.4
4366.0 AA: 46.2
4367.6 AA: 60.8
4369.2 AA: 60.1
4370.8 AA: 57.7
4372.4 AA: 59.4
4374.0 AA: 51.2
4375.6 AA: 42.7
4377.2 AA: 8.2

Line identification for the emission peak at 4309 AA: Ly-alpha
